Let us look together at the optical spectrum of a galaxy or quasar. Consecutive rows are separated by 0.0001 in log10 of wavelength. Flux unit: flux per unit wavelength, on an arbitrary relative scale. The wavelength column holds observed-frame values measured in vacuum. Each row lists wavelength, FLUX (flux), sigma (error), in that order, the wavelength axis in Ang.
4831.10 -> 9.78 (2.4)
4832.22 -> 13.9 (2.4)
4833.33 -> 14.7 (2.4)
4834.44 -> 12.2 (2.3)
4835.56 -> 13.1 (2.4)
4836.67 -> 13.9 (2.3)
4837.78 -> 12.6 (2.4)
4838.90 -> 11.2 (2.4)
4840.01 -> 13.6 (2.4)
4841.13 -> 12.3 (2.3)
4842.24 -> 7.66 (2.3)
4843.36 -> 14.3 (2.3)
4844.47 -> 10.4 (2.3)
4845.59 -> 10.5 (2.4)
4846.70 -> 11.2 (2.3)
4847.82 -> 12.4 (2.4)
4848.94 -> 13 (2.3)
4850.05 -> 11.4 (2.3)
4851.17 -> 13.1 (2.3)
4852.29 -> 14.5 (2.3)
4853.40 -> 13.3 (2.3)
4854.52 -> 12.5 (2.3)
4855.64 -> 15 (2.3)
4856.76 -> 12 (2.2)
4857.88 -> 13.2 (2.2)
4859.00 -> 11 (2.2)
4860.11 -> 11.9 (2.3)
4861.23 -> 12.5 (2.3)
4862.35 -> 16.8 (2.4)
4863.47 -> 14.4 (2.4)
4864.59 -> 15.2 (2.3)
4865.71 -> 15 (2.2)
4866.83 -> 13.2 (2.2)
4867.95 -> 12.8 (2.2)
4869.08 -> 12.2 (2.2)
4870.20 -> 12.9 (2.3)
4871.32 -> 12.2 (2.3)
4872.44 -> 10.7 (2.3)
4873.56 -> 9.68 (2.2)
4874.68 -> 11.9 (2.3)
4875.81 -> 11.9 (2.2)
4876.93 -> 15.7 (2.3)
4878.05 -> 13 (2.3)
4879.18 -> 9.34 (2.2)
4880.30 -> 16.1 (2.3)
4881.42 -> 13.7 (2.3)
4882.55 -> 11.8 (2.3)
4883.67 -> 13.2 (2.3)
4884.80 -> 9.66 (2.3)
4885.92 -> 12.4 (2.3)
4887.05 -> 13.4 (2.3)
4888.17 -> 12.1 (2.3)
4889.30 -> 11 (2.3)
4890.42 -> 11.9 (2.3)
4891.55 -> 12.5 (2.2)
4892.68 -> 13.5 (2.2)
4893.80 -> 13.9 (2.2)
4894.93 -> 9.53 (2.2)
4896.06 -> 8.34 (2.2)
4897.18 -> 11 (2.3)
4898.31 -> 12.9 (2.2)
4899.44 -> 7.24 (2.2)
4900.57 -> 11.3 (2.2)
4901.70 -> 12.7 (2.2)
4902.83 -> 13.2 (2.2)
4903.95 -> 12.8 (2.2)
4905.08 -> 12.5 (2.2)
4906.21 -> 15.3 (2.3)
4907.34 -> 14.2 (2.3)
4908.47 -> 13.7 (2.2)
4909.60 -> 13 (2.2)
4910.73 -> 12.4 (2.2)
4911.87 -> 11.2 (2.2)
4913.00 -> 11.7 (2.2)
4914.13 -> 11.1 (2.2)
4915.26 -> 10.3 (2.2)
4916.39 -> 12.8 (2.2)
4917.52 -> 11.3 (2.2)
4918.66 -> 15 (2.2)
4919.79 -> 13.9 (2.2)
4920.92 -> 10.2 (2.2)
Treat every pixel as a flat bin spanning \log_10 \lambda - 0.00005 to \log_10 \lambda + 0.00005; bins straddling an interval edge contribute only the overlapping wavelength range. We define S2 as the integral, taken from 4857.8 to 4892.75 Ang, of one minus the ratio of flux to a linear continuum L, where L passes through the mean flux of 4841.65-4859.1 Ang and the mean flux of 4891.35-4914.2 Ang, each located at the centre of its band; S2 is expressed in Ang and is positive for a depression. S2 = -1.5 Ang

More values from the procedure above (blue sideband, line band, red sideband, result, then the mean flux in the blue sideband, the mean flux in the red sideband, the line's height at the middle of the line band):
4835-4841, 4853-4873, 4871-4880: -1.5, 12.8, 11.9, 12.2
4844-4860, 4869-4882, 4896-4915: -0.2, 12.4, 12.1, 12.3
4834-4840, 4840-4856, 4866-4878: 0.4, 12.7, 12.4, 12.6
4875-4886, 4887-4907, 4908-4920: 0.9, 12.7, 12.3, 12.5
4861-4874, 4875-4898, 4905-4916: 1.2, 13.2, 12.5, 12.9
